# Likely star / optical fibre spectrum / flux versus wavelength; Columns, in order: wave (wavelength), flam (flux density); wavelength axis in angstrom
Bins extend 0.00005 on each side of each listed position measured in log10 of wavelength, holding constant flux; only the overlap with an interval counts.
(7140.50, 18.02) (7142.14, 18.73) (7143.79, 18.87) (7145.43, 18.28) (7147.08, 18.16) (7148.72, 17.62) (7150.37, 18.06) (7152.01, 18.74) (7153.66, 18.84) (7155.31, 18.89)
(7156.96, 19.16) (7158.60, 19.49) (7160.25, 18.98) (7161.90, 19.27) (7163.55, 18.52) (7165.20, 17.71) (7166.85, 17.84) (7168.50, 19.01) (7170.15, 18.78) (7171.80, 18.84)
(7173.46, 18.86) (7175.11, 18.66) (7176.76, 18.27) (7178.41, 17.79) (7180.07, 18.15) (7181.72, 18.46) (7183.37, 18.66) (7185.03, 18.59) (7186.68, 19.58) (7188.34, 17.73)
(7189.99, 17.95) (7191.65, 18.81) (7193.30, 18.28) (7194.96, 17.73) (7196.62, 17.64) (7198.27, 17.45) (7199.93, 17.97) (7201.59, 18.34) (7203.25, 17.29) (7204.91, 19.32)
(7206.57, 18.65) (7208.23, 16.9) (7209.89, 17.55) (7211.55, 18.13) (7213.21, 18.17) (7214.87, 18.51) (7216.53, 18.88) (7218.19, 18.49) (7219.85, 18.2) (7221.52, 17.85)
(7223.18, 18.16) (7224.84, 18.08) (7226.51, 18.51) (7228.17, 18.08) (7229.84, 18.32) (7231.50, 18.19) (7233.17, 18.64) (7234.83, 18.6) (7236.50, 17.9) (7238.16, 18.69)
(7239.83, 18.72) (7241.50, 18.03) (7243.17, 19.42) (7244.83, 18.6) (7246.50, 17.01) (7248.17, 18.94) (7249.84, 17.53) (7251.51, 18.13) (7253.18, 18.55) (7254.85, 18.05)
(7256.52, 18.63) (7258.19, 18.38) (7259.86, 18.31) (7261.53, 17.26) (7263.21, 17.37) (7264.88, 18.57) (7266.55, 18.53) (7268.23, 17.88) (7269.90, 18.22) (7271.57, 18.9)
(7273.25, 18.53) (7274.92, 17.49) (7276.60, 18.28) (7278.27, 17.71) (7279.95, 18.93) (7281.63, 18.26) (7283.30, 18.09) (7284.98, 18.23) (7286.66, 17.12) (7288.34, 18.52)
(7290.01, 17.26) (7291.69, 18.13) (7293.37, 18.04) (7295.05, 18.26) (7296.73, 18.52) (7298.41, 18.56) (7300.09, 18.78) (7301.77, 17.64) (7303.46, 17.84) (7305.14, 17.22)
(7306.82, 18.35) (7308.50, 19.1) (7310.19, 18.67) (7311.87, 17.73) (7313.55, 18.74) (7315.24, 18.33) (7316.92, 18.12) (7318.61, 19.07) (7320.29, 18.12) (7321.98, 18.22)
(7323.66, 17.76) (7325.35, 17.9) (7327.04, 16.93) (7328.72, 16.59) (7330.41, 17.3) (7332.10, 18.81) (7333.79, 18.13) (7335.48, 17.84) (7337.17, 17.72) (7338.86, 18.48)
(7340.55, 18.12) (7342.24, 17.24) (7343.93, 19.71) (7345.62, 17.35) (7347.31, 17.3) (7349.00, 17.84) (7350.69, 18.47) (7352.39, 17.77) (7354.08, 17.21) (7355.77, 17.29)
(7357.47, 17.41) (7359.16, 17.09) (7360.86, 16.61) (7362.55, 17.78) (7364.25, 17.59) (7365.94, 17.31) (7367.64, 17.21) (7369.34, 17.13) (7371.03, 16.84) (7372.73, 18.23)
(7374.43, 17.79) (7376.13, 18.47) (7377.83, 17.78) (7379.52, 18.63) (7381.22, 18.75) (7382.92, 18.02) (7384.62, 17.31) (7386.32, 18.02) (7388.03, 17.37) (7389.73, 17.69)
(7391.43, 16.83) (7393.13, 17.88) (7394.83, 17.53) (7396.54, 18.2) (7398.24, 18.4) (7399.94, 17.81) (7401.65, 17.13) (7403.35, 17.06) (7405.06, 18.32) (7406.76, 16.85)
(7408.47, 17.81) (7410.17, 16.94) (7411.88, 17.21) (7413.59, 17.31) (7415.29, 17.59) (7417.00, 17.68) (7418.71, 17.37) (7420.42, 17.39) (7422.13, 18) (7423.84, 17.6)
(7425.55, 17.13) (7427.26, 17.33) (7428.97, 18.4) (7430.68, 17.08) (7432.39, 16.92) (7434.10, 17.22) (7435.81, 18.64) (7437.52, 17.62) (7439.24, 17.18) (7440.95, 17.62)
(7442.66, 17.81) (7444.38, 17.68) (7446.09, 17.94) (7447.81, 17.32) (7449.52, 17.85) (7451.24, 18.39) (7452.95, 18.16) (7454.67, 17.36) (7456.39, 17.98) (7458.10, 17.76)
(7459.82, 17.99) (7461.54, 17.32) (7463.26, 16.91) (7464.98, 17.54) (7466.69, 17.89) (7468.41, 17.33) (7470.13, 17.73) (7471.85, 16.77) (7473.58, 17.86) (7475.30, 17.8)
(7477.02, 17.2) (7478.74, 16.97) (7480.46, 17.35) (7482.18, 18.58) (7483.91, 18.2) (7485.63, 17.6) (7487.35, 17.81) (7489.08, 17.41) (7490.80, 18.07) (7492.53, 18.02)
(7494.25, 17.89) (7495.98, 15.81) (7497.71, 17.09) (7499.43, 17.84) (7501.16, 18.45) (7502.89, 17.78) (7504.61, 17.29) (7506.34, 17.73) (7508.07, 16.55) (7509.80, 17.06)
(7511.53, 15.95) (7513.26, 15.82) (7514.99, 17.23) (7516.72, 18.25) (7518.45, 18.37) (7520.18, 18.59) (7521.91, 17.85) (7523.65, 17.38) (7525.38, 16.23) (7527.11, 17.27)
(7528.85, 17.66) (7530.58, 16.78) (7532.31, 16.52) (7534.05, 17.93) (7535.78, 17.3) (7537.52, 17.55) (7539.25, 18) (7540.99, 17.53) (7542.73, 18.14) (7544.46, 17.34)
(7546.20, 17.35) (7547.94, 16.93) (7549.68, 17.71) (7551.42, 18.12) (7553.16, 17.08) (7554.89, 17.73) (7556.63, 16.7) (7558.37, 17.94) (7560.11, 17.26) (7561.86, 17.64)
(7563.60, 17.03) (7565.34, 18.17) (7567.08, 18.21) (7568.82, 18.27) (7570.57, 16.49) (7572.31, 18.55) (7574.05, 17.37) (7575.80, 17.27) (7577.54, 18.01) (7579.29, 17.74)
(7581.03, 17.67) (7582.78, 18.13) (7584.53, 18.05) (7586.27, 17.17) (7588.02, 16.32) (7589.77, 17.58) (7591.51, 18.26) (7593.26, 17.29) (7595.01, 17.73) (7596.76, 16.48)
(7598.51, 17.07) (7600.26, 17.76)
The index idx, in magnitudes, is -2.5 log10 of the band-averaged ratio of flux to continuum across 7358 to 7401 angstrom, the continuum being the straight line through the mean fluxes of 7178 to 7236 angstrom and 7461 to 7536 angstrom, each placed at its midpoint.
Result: 0.00 mag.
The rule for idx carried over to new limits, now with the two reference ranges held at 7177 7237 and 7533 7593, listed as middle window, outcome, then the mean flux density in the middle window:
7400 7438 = 0.02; 17.5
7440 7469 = 0.00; 17.7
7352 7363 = 0.04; 17.3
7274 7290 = 0.00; 18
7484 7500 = 0.01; 17.5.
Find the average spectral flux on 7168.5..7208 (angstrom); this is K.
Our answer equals 18.3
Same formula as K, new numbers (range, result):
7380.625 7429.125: 17.6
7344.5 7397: 17.6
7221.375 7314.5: 18.2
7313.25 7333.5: 18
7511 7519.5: 17.2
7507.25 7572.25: 17.4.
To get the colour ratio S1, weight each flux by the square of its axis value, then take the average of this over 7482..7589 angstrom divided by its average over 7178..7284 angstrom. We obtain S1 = 1.04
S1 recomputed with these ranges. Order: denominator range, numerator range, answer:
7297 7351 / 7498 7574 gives 1.02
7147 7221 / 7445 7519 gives 1.04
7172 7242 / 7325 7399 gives 1.01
